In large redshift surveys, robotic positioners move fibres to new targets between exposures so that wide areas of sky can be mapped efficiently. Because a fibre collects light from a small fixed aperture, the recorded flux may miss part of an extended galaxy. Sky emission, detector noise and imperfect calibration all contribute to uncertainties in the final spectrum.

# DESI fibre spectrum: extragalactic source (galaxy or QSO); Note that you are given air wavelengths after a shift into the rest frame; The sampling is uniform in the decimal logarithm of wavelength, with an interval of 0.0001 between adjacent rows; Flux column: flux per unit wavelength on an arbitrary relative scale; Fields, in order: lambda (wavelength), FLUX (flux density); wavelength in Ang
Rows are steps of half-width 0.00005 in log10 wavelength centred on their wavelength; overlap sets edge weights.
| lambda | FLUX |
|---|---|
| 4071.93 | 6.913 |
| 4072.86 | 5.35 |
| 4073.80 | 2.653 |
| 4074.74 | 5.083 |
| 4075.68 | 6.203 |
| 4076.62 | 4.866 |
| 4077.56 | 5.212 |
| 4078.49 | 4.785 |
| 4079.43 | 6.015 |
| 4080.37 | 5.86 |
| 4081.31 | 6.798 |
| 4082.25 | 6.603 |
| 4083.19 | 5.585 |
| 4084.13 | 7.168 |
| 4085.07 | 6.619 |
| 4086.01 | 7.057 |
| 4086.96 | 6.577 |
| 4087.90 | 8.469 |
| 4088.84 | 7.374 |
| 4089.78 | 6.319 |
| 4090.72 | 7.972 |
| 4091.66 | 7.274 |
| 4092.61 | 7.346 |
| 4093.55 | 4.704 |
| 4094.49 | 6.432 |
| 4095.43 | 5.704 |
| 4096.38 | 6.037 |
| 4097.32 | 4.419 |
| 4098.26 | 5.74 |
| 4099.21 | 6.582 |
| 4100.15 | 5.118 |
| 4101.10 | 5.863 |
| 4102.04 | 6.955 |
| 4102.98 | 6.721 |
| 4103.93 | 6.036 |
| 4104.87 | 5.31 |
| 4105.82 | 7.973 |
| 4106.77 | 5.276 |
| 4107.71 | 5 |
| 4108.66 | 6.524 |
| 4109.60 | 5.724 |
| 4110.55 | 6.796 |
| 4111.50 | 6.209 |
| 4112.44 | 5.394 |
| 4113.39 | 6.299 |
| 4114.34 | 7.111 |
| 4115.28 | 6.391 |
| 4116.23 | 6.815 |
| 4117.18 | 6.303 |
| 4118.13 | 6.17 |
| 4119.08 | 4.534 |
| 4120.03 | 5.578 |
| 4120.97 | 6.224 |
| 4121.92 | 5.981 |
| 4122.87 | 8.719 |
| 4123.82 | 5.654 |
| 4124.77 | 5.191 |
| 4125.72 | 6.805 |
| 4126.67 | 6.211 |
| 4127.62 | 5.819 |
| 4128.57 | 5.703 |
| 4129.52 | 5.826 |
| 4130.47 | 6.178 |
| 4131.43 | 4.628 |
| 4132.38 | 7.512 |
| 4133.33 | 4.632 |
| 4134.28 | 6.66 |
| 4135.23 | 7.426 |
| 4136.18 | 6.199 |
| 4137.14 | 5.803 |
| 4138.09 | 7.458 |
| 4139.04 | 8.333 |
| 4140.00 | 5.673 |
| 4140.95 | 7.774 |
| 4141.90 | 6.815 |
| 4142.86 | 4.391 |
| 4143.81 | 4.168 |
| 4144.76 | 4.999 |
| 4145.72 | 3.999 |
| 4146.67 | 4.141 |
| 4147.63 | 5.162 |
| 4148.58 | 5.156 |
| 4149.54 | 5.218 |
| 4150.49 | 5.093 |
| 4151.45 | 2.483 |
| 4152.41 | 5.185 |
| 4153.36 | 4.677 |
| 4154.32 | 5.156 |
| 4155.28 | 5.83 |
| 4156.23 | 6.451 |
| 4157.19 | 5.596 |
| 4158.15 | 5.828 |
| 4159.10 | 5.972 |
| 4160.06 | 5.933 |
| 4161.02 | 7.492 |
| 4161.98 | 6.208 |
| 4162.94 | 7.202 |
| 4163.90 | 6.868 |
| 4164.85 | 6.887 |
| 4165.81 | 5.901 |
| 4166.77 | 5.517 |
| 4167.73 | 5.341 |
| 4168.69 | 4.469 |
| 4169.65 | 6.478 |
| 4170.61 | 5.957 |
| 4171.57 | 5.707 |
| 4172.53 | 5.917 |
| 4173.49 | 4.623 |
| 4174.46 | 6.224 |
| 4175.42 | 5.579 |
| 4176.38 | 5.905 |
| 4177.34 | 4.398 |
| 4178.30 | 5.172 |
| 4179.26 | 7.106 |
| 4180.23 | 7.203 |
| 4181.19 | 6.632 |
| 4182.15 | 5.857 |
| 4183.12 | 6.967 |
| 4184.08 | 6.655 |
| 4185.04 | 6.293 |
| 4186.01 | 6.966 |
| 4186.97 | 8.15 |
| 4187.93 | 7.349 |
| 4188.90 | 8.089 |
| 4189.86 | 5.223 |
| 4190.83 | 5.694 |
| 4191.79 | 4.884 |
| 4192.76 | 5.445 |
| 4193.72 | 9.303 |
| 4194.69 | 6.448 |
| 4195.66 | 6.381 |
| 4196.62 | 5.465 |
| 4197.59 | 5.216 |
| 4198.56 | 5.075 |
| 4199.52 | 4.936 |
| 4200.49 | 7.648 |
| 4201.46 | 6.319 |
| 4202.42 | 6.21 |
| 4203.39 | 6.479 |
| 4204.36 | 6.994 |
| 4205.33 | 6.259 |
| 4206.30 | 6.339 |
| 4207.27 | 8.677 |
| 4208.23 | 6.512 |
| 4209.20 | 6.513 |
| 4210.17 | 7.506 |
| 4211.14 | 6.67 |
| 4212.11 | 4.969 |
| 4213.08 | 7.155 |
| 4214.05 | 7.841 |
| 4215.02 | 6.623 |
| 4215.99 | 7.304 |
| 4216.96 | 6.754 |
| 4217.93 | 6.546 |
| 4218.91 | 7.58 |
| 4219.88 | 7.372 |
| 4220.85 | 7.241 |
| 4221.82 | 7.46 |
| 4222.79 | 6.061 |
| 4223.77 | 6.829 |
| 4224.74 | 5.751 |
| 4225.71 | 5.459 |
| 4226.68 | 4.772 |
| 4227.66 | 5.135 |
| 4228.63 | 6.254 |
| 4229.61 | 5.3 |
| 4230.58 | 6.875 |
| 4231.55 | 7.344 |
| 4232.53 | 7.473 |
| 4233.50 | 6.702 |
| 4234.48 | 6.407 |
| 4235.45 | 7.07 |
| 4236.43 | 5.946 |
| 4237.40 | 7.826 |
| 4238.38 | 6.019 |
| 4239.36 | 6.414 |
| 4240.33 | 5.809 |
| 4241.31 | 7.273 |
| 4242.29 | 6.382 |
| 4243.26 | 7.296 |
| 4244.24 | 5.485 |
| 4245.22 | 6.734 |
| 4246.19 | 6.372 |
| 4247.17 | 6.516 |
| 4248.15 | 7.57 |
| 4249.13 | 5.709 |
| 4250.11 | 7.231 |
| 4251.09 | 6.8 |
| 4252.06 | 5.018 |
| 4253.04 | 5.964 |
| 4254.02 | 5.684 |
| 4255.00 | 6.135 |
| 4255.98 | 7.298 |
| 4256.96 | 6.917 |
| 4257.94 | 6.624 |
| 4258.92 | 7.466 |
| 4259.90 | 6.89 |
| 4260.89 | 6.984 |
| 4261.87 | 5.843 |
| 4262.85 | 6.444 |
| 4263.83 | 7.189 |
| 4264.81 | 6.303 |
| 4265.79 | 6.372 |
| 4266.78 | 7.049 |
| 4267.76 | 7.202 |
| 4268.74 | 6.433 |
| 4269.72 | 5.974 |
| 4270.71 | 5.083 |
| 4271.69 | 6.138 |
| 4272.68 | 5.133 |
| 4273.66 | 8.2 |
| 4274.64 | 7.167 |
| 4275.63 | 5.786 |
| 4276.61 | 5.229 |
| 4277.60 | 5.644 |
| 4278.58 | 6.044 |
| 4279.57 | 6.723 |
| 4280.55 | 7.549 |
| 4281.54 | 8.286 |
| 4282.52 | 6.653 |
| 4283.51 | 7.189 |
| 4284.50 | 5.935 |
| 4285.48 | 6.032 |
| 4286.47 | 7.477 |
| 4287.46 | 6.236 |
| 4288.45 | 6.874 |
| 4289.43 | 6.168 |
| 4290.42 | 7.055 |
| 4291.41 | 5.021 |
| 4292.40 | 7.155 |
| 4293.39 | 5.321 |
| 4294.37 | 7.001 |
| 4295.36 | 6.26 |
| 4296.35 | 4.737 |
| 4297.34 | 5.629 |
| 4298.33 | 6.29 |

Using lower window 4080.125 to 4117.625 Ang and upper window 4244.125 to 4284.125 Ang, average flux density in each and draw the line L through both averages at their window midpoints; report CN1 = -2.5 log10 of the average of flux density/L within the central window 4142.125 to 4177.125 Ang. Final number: 0.17 mag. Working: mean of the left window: 6.36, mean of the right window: 6.52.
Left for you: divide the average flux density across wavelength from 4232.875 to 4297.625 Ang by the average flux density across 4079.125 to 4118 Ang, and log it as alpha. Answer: 1.0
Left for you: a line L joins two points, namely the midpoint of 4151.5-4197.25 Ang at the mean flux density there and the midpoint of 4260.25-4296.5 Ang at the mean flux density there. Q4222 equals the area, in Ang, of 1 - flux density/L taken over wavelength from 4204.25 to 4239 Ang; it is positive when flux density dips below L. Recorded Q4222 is -2.17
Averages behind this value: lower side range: 6.1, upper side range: 6.45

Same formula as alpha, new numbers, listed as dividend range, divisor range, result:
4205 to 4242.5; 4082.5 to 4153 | 1.09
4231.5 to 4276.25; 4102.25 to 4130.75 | 1.06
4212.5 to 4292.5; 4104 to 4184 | 1.10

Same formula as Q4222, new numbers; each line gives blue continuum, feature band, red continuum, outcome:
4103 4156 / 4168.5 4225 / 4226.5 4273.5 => -2.22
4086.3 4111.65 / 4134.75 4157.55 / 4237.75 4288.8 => 2.95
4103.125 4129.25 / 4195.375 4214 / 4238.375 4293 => -0.18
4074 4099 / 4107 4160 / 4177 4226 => 4.20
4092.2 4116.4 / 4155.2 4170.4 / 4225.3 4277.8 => 0.22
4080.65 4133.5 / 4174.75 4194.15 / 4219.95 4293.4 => -0.18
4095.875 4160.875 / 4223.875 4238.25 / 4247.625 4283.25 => 0.11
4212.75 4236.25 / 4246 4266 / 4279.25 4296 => 0.25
